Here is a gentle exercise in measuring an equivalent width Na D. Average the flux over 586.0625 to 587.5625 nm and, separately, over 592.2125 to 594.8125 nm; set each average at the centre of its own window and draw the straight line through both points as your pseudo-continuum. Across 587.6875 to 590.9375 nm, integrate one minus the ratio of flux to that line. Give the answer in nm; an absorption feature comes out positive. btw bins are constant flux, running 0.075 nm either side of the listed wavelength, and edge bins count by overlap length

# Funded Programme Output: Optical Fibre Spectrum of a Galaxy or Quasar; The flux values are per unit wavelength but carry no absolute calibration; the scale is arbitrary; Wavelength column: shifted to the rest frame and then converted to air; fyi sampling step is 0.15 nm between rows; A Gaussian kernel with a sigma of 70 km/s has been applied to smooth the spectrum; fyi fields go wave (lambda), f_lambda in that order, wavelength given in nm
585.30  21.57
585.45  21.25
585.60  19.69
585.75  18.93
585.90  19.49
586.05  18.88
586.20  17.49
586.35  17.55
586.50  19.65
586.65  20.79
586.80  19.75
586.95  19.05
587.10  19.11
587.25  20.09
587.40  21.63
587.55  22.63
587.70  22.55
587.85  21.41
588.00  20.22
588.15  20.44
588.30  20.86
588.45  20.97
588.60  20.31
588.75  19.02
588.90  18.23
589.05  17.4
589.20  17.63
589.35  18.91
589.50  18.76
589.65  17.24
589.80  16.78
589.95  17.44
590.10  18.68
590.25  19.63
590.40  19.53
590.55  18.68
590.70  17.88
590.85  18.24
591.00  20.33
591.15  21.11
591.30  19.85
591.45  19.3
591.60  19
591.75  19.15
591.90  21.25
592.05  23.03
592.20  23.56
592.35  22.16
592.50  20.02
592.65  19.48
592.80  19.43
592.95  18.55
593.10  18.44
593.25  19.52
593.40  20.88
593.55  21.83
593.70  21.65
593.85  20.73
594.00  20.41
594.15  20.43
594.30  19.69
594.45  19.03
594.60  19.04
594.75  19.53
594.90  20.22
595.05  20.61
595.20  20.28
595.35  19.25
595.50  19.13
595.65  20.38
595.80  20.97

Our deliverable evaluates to 0.12 nm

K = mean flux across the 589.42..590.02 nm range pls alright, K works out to 17.6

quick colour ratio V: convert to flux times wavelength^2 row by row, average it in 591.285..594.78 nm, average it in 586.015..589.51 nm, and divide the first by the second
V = 1.04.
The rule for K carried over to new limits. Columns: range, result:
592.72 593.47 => 19.4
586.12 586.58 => 18.3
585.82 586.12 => 19.2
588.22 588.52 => 20.9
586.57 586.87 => 20.3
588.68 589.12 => 18.2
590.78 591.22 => 19.9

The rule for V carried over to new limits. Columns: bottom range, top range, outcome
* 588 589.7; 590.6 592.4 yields 1.07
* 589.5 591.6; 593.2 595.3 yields 1.09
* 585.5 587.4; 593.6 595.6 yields 1.07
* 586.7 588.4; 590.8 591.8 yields 0.96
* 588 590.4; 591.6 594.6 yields 1.10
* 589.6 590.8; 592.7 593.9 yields 1.11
